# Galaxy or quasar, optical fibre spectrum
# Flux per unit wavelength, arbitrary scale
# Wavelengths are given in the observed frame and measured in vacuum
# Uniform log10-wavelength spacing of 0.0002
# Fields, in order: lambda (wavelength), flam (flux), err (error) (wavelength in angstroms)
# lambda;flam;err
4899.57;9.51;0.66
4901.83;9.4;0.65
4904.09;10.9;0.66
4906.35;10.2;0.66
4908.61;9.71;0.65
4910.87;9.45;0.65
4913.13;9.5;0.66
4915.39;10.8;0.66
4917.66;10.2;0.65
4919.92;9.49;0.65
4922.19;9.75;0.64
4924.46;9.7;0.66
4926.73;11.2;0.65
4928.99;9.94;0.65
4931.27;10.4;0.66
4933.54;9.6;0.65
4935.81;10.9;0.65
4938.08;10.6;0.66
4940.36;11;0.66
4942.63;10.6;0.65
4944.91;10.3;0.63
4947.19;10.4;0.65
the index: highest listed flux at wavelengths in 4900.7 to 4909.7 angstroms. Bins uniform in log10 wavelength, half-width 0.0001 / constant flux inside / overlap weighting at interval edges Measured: 10.9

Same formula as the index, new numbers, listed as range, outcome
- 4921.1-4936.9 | 11.2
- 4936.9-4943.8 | 11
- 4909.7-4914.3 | 9.5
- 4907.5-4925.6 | 10.8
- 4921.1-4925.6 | 9.75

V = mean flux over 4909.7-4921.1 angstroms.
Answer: 9.89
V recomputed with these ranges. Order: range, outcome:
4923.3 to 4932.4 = 10.3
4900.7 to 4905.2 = 10.1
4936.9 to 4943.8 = 10.7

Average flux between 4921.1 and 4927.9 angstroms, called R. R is 10.2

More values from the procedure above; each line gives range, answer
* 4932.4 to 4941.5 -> 10.5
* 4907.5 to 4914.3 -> 9.57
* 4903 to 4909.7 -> 10.3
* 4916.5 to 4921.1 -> 9.84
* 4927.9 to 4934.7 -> 9.98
